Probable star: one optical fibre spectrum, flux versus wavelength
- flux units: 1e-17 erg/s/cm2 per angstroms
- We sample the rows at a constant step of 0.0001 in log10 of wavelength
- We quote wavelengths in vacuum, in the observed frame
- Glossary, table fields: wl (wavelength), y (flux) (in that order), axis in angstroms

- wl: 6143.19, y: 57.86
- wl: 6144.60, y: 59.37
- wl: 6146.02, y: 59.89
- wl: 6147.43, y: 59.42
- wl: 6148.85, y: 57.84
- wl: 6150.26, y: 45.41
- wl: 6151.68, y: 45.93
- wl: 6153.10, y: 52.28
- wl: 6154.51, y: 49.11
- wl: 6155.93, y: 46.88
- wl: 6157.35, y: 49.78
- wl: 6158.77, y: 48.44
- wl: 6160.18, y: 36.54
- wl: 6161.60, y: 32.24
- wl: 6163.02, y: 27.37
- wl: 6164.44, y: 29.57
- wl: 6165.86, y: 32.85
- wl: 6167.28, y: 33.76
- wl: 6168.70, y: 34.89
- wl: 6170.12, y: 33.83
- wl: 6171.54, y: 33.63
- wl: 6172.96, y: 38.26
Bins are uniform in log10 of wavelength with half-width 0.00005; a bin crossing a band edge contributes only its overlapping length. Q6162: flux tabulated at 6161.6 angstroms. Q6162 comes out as 32.24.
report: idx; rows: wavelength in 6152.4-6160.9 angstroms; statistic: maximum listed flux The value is 52.28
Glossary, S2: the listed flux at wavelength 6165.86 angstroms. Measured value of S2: 32.85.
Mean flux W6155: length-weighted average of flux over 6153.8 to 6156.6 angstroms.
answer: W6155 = 48.1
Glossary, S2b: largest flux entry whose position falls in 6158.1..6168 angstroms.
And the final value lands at 48.44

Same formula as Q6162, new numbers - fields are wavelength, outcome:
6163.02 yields 27.37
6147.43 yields 59.42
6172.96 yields 38.26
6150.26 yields 45.41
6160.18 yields 36.54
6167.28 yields 33.76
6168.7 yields 34.89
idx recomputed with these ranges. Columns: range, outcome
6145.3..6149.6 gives 59.89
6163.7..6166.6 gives 32.85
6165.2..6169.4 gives 34.89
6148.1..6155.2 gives 57.84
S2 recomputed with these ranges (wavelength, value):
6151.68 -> 45.93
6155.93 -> 46.88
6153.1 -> 52.28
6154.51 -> 49.11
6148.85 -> 57.84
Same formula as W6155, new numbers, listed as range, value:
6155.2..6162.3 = 42.8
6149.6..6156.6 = 47.9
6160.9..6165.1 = 29.7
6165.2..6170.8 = 33.8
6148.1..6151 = 51.6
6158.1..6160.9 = 42.5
